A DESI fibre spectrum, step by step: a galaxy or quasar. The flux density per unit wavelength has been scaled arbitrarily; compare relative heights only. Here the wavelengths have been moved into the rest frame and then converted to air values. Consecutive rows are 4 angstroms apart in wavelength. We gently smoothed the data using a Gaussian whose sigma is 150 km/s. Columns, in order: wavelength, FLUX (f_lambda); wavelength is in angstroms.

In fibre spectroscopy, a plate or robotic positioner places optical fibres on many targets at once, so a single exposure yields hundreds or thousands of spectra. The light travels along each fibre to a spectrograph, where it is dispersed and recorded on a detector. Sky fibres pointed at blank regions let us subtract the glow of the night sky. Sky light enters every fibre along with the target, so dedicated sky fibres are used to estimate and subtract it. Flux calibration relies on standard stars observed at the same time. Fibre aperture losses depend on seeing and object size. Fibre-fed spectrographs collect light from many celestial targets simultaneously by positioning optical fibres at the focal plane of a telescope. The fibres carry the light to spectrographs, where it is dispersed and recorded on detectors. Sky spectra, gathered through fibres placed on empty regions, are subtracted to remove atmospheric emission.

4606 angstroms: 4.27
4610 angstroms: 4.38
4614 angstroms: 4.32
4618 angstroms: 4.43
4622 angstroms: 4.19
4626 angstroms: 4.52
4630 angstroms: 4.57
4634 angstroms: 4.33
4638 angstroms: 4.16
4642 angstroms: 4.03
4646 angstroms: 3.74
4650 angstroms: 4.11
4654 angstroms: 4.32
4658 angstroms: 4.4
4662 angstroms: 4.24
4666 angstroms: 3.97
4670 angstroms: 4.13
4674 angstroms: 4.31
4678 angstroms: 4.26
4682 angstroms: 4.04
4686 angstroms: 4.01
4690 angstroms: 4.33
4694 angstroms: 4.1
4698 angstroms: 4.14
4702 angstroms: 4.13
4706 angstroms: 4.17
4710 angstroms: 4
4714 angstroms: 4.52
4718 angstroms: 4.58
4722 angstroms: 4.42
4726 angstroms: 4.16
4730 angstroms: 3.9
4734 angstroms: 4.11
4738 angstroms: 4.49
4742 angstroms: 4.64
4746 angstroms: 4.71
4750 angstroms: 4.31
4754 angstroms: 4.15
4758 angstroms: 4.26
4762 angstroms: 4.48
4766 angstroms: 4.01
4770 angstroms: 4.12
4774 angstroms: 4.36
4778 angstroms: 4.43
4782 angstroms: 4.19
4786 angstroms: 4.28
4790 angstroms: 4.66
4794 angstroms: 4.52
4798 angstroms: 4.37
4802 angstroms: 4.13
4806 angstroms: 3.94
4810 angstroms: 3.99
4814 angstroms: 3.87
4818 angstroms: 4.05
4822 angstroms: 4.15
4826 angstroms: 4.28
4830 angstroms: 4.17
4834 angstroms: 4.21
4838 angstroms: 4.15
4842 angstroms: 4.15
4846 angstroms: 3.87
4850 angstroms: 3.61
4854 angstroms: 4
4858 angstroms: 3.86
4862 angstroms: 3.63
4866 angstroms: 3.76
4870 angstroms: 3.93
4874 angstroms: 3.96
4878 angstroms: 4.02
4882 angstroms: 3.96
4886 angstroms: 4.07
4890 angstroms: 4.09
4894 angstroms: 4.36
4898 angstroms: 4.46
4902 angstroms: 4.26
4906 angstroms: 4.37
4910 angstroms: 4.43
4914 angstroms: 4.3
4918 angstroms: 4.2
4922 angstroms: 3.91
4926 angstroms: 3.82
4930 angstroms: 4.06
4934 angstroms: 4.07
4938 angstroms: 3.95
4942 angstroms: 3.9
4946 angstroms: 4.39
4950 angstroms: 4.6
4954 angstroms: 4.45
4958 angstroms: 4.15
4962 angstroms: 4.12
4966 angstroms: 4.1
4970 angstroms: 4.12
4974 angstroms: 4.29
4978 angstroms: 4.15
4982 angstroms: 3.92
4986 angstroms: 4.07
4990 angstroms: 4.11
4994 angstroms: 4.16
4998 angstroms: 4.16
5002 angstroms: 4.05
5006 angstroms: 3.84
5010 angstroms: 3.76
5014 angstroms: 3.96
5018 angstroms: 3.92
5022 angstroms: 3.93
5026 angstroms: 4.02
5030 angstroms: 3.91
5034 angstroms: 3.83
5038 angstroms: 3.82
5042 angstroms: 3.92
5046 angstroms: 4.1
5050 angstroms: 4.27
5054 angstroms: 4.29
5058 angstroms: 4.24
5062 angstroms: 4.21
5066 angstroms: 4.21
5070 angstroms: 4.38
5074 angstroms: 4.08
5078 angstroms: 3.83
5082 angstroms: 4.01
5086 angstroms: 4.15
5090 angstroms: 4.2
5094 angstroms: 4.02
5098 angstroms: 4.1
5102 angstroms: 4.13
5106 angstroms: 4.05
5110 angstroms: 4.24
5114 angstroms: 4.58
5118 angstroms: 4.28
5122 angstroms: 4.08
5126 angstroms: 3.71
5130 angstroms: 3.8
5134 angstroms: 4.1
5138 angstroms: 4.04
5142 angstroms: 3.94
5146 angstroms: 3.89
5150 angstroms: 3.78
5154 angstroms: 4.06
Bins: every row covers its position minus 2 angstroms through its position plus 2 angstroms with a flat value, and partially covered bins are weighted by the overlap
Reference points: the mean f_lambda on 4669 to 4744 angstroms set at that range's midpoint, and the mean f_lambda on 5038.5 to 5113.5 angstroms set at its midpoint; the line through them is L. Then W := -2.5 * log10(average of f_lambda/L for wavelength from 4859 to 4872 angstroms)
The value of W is 0.11 mag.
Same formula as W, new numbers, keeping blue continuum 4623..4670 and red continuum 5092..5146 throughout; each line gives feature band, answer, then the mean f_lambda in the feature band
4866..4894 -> 0.035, 4.01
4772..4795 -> -0.058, 4.4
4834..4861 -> 0.055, 3.95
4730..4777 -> -0.034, 4.31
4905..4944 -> 0.010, 4.09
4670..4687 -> 0.011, 4.16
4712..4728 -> -0.058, 4.42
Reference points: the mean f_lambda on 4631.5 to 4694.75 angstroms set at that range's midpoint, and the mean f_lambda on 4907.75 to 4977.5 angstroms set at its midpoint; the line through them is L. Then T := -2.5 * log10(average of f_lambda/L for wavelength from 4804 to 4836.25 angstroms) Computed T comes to 0.02 mag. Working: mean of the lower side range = 4.16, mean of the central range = 4.08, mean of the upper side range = 4.17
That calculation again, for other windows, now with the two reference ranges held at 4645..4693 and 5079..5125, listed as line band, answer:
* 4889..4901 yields -0.04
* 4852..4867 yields 0.09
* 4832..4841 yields 0.00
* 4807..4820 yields 0.05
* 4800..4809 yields 0.03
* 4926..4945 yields 0.04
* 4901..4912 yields -0.05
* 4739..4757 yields -0.07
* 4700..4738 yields -0.02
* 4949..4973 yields -0.02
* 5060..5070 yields -0.02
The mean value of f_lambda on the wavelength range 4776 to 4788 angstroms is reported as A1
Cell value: 4.3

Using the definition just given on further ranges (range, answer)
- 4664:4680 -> 4.17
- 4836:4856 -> 3.96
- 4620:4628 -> 4.36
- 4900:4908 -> 4.31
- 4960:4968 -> 4.11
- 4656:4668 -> 4.2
